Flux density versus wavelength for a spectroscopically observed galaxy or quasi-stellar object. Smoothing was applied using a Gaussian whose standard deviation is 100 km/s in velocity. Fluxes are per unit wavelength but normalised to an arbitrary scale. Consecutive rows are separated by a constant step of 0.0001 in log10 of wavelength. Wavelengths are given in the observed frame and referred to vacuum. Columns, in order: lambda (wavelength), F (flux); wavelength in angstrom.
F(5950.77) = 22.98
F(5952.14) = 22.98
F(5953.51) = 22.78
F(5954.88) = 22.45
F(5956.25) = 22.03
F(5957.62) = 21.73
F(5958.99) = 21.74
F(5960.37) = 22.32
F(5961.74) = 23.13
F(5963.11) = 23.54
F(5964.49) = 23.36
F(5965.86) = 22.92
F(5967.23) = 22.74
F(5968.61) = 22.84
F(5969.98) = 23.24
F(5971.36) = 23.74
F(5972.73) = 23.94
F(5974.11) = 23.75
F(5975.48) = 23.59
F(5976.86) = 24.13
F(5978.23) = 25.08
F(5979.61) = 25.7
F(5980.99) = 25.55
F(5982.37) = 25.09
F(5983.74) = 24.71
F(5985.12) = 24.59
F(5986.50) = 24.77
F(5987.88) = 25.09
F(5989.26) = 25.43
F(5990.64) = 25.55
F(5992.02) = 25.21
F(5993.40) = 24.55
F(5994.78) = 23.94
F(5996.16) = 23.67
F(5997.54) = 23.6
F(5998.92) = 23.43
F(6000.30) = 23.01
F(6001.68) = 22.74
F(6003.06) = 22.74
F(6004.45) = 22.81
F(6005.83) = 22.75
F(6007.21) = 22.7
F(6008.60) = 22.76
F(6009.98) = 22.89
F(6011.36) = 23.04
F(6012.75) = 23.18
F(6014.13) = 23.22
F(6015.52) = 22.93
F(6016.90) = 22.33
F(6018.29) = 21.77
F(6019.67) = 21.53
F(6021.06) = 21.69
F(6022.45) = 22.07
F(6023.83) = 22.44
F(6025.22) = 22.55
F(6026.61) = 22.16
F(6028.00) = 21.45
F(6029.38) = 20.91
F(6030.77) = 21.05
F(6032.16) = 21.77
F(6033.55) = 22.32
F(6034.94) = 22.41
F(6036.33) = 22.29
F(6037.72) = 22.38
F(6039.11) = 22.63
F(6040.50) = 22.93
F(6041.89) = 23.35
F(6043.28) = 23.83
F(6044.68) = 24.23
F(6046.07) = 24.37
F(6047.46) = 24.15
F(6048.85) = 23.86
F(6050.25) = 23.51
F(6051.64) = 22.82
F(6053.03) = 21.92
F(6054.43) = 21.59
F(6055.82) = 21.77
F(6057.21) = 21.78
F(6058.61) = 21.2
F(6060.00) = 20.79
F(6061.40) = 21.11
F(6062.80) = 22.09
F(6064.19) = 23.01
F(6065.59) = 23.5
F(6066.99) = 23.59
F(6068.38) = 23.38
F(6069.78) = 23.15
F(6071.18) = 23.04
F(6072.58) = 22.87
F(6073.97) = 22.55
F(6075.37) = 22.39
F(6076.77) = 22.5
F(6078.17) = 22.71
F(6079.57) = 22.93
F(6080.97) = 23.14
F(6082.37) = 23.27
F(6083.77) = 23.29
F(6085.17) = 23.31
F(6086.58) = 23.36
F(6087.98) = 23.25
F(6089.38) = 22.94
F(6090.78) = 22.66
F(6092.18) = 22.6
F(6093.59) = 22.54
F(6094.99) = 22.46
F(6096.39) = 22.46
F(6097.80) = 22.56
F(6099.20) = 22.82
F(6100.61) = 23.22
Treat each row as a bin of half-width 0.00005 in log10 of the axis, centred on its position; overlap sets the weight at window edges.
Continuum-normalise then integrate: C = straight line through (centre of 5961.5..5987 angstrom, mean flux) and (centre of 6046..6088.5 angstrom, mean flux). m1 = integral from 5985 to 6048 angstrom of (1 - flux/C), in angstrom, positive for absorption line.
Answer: 1.1 angstrom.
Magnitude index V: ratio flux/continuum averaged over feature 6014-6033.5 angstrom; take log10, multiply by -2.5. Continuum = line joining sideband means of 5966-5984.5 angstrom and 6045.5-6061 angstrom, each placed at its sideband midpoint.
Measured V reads 0.055 mag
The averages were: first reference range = 24.1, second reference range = 22.5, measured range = 22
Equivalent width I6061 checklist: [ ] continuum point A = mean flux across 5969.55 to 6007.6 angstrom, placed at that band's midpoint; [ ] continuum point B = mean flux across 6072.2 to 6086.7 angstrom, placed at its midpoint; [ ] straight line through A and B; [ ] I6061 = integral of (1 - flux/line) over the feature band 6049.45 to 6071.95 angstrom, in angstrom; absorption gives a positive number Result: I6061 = 0.75 angstrom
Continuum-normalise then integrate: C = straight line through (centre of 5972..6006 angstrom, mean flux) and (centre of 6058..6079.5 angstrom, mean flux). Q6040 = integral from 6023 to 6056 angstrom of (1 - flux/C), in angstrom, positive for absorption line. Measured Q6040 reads 0.8 angstrom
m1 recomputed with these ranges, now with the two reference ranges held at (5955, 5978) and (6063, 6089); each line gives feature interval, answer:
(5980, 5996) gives -1.3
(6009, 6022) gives 0.3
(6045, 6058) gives 0.1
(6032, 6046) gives 0.1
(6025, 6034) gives 0.5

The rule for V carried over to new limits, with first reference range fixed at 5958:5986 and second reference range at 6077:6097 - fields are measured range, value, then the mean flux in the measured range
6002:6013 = 0.03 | 22.8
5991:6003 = -0.01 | 23.8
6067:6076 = 0.00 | 23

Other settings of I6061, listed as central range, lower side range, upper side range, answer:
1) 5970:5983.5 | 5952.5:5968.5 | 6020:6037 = -1.2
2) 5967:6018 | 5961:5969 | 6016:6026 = -2.7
